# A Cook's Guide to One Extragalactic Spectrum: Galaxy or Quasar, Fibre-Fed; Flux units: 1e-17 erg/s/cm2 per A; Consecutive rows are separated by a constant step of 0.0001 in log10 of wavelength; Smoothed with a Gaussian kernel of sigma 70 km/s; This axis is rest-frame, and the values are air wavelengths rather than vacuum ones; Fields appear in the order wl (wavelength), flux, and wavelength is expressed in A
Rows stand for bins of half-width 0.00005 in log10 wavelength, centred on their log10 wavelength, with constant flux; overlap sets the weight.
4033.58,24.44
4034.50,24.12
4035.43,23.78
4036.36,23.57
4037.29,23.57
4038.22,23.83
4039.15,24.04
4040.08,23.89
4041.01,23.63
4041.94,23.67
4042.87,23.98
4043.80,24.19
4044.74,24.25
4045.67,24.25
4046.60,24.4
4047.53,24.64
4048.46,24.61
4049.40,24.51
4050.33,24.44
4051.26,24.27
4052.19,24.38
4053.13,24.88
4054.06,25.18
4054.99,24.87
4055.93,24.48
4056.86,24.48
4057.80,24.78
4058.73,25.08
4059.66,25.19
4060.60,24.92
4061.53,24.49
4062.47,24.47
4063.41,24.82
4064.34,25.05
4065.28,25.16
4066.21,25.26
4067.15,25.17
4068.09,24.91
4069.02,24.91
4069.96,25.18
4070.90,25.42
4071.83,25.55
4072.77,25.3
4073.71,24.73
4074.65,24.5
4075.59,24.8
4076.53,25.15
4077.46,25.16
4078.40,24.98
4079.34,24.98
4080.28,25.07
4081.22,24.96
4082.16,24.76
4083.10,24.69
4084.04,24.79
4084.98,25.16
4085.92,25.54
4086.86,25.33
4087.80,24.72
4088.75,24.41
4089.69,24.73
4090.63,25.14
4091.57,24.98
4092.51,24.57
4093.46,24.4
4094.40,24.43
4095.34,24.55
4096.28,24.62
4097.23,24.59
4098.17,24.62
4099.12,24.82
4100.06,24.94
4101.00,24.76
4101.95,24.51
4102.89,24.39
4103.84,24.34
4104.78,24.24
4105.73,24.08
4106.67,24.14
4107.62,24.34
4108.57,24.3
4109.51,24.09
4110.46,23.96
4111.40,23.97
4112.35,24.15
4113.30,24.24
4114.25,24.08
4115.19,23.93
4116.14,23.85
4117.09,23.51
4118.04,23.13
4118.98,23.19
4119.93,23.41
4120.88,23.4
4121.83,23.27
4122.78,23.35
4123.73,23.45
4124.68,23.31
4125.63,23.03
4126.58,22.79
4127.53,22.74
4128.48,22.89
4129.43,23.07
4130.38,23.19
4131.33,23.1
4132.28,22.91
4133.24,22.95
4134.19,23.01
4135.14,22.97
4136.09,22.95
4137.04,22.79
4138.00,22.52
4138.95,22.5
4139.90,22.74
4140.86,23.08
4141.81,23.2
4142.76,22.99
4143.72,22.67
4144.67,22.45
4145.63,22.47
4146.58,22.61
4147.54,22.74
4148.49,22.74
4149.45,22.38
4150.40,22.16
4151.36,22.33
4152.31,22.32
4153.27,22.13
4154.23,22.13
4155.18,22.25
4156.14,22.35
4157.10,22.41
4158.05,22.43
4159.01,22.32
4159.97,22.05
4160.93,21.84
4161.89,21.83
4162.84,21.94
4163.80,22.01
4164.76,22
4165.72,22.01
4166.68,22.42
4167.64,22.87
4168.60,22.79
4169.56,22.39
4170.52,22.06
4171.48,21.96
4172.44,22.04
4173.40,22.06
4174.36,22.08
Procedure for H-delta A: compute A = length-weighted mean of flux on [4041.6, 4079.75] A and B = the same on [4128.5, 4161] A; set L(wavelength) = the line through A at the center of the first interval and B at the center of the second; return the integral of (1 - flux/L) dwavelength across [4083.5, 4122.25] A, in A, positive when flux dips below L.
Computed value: -1.04 A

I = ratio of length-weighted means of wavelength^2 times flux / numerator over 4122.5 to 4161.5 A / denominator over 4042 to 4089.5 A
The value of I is 0.9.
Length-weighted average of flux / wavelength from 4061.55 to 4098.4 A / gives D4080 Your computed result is 24.9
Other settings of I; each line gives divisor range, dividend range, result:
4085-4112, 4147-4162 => 0.93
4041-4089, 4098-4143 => 0.98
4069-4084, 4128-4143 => 0.94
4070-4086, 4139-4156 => 0.93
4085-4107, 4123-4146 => 0.95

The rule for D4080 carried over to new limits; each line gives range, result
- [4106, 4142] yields 23.4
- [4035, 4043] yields 23.8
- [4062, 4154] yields 24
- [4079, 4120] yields 24.4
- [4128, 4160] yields 22.6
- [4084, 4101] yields 24.8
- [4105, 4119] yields 24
